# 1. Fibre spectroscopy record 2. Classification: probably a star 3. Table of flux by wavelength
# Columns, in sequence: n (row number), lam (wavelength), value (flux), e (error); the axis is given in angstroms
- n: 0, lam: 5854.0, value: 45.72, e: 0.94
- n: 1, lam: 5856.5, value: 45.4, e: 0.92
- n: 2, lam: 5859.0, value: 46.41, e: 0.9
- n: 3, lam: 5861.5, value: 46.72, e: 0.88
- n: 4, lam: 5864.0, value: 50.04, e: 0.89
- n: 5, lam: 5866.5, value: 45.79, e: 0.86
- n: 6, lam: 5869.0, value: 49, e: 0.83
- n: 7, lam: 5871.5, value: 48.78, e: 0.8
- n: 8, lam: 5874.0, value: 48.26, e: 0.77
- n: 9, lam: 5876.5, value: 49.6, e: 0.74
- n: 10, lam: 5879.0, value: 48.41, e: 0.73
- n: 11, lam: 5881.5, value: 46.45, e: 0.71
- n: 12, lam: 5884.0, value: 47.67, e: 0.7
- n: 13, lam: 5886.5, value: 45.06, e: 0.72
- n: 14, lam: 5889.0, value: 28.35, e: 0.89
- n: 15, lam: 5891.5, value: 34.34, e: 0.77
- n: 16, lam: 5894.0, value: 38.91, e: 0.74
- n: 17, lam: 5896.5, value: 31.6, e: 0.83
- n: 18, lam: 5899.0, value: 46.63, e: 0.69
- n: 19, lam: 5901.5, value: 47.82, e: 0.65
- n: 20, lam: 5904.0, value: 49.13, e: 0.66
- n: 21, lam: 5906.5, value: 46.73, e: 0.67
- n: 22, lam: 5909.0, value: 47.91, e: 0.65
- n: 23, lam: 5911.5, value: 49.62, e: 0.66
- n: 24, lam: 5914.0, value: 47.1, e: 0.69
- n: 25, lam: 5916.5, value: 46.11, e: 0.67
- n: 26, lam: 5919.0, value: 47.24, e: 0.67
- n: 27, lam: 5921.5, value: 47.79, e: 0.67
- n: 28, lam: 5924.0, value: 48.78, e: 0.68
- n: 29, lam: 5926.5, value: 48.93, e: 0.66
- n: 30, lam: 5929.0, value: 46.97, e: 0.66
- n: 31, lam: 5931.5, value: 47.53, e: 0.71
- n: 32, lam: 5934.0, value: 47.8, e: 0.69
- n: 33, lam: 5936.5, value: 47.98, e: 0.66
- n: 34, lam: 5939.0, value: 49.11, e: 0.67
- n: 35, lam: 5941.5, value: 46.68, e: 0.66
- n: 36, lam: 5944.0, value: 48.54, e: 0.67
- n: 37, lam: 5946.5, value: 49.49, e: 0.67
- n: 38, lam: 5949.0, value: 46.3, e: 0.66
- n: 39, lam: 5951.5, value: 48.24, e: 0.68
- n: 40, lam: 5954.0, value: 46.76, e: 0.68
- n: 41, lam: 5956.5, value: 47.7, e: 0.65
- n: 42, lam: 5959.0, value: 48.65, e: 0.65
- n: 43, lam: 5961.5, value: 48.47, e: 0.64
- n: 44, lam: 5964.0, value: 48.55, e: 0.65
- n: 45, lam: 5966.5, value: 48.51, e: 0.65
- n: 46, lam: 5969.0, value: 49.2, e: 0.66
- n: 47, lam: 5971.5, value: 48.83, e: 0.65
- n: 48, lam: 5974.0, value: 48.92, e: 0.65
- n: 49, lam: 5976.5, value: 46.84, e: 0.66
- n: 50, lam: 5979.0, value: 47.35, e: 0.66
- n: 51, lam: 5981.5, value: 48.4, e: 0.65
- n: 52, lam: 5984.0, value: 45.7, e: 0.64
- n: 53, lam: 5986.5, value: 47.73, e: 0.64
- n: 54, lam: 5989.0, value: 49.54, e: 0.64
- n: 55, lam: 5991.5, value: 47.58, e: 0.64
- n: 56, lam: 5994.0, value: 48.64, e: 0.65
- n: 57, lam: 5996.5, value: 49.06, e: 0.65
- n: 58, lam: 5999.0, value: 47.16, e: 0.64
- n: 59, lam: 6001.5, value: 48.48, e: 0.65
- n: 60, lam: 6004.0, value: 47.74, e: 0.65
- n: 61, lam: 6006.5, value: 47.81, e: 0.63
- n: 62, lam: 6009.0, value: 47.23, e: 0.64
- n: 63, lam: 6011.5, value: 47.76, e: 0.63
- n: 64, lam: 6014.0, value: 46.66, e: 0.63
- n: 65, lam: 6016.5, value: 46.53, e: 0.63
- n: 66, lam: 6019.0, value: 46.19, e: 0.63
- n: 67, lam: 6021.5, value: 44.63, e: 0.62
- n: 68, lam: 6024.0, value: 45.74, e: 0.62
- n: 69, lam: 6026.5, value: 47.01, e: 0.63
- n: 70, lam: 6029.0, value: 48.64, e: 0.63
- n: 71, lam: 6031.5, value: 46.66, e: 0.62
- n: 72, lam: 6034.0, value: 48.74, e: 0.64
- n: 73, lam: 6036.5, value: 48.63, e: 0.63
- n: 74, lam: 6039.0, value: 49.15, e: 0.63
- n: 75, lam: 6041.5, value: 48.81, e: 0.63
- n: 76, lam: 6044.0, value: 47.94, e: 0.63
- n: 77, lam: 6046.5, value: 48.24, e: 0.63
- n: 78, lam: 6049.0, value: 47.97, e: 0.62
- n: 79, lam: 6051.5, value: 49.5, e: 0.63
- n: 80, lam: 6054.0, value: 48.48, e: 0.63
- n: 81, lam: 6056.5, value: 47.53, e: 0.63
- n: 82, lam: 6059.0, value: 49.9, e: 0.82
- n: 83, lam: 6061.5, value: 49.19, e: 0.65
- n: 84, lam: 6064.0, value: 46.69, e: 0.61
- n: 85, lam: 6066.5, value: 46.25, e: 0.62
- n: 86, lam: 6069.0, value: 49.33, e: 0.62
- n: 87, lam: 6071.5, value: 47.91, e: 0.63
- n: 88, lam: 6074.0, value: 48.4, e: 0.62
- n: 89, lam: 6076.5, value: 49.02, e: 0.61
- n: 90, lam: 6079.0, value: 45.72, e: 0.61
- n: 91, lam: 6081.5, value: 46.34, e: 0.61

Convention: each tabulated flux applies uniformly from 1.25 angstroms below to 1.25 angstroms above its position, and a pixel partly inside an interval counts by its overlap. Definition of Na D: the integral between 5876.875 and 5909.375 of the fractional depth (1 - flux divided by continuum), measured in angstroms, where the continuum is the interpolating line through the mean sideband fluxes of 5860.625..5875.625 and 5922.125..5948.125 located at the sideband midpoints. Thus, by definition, 3.5 angstroms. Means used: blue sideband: 48.2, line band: 43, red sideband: 48.1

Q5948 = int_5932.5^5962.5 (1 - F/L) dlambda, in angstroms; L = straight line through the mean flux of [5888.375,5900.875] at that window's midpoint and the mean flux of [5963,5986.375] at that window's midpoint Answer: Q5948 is -2.5 angstroms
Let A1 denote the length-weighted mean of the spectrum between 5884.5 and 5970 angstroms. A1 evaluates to 46.1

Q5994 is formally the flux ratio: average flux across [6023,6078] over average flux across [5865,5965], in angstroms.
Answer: 1.04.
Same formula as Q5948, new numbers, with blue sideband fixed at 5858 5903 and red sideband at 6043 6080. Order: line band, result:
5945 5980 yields -1.52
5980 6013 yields -0.76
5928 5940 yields -0.61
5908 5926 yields -1.05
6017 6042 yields 0.08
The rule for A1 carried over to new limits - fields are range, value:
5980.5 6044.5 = 47.6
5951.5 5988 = 48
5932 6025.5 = 47.7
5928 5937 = 47.6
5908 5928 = 47.9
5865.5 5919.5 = 45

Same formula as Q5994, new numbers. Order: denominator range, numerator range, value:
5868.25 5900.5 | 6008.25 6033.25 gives 1.08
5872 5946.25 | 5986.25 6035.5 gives 1.04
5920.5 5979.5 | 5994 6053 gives 0.99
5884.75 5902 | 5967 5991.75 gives 1.24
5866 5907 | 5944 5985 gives 1.09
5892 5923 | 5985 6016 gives 1.06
